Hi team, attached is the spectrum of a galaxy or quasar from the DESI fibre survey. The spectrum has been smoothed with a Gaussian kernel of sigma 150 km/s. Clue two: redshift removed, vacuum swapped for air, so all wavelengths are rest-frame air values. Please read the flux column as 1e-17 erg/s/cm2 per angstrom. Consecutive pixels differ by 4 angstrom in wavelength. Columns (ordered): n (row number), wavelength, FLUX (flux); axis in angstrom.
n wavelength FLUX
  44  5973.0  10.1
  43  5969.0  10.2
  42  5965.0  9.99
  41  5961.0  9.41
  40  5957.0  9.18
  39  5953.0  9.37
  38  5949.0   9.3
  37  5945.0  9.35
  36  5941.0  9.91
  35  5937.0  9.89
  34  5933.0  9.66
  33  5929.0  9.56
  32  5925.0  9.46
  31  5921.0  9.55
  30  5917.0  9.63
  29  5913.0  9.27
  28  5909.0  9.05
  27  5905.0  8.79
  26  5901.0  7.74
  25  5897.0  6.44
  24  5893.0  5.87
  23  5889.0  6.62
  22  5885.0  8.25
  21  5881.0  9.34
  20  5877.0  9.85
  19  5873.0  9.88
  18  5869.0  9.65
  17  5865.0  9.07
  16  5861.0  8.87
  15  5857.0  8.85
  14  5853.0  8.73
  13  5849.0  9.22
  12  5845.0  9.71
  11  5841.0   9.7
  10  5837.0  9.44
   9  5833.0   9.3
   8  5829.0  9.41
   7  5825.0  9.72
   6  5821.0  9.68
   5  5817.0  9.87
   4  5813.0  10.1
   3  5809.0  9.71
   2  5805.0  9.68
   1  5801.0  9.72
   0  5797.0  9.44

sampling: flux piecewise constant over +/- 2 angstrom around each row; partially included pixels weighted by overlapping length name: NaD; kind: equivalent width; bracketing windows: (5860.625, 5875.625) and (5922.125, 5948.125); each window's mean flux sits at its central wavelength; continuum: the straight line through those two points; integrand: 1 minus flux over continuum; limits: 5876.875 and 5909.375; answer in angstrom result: 5.7 angstrom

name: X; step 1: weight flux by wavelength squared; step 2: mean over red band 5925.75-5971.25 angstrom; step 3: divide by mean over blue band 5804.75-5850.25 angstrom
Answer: 1.0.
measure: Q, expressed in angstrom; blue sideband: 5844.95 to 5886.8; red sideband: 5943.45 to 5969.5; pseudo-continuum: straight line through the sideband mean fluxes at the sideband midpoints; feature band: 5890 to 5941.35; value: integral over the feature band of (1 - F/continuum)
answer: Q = 3.4 angstrom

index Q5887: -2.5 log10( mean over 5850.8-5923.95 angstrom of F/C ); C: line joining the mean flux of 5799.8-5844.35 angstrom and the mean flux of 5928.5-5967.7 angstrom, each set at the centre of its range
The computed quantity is 0.12 mag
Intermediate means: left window 9.67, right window 9.57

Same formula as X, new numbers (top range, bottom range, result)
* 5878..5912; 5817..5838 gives 0.84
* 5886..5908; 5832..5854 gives 0.79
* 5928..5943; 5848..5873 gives 1.10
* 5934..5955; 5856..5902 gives 1.17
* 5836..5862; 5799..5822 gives 0.95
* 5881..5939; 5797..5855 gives 0.92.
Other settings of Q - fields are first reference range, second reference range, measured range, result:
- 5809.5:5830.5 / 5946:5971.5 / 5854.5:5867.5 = 1.01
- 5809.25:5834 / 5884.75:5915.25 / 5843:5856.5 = -0.28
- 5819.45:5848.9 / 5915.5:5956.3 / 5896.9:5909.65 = 1.90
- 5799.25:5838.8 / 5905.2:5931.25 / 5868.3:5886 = 0.11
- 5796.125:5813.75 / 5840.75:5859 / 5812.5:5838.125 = -0.38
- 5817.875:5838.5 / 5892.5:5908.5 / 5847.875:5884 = -3.37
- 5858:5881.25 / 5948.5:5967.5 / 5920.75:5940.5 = -0.39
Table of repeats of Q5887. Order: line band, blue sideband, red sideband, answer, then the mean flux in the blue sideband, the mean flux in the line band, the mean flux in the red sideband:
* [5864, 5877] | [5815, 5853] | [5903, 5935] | -0.02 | 9.52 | 9.62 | 9.37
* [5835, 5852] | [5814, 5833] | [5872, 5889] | -0.01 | 9.65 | 9.47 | 8.98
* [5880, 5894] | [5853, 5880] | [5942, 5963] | 0.24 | 9.31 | 7.51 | 9.35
